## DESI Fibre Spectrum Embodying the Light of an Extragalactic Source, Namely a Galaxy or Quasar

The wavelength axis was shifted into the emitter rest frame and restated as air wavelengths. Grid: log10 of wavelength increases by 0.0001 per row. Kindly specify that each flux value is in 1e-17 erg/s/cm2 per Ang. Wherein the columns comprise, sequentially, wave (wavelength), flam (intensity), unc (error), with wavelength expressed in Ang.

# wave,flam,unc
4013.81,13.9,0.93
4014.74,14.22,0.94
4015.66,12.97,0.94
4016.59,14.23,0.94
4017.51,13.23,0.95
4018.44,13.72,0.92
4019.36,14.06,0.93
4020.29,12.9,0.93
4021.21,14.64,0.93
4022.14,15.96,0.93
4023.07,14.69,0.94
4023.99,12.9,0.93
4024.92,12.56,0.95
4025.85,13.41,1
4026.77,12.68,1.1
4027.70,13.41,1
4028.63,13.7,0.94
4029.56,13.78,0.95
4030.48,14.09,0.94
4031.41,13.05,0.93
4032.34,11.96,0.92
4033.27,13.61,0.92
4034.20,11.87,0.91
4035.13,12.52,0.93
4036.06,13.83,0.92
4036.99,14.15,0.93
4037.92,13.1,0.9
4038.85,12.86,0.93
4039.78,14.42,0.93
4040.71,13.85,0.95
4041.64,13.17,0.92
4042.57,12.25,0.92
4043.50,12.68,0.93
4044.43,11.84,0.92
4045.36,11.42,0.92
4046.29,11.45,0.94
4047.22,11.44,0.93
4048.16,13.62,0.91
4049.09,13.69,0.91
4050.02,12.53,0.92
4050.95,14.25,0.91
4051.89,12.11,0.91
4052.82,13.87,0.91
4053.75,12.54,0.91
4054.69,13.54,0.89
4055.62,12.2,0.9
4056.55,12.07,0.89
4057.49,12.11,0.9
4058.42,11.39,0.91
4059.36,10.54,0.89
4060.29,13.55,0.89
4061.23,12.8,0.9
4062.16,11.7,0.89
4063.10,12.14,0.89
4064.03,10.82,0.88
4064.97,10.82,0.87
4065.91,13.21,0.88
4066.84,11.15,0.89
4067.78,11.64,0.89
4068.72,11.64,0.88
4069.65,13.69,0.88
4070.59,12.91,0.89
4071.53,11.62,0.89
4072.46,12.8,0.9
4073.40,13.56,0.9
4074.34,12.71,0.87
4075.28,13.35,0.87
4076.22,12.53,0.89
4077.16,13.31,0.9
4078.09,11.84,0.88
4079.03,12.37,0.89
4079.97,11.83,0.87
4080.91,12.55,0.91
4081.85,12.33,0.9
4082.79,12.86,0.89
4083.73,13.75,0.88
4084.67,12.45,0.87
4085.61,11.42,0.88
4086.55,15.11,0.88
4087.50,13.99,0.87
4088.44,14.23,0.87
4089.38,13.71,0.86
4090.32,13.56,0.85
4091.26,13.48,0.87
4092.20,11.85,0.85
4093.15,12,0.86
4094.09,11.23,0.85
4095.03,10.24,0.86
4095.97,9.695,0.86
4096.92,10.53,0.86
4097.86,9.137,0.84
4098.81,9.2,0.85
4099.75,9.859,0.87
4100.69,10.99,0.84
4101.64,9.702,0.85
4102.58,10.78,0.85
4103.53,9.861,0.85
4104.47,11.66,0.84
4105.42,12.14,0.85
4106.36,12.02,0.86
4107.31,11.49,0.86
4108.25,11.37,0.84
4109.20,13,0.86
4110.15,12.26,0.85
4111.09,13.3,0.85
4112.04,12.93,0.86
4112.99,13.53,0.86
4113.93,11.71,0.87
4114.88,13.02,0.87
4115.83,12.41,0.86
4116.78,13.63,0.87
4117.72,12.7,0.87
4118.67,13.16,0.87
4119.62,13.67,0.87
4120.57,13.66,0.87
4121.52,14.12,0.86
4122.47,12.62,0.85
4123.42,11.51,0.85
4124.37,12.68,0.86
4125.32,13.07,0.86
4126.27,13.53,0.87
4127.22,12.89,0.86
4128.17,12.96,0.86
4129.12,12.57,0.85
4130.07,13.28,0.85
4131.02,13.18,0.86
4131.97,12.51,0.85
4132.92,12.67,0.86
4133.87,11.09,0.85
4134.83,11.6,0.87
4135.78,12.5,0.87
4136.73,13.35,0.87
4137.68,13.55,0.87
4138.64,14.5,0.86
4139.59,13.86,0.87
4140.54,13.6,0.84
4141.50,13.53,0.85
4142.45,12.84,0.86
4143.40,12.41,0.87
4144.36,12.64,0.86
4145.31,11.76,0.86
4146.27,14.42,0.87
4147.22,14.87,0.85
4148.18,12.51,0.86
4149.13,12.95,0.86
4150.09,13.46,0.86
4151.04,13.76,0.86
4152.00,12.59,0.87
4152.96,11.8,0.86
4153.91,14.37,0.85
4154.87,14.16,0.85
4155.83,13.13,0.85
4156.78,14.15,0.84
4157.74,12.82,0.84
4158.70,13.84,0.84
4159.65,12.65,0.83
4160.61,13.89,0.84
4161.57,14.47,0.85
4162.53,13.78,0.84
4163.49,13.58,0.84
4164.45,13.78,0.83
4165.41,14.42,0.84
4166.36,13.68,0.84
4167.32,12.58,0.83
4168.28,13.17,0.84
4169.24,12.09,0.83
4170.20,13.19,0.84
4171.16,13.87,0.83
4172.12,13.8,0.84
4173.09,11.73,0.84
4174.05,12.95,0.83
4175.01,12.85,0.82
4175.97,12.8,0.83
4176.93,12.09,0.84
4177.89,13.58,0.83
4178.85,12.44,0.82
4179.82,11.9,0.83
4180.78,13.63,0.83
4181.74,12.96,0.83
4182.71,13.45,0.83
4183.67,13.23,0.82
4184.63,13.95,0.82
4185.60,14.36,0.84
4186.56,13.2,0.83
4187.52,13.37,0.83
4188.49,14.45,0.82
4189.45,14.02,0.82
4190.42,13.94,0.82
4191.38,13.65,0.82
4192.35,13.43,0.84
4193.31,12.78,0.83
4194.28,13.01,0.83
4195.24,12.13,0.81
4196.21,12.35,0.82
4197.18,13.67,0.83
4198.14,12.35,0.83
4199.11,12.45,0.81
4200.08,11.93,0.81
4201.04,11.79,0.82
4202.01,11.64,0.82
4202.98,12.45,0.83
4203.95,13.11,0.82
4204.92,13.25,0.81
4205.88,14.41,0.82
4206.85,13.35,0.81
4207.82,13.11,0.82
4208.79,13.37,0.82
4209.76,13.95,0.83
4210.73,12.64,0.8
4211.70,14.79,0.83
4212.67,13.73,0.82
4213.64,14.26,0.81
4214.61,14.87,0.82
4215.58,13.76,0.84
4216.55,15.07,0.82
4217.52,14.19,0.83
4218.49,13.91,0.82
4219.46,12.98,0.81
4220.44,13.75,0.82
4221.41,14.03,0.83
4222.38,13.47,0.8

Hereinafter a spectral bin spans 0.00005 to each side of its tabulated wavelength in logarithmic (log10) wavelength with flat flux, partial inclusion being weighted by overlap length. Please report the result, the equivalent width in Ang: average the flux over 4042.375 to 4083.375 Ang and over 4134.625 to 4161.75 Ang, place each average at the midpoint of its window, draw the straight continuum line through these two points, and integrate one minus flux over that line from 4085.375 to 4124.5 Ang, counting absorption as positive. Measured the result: 2.2 Ang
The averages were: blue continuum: 12.4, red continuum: 13.3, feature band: 12.1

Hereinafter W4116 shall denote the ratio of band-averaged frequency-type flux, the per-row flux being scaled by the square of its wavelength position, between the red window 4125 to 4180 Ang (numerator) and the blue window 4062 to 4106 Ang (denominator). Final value 1.13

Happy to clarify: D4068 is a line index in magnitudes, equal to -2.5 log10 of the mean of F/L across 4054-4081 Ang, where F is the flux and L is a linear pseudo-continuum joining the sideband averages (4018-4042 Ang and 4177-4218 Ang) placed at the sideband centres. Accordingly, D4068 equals 0.10 mag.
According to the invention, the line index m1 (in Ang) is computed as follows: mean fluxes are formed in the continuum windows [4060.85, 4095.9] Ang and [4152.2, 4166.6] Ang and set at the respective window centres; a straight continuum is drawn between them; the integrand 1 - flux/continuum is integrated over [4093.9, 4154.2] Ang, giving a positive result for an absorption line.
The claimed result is 3.32 Ang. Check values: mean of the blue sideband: 12.5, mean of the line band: 12.4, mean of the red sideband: 13.6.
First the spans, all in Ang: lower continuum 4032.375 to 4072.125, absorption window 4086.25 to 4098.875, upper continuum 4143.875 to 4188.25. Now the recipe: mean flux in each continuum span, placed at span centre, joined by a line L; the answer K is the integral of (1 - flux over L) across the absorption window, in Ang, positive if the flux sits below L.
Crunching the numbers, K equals 0.7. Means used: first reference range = 12.5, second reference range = 13.3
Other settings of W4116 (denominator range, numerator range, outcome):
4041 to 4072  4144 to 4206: 1.13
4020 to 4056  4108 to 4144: 1.03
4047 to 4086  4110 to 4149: 1.08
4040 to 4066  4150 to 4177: 1.13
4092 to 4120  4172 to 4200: 1.17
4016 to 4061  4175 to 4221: 1.10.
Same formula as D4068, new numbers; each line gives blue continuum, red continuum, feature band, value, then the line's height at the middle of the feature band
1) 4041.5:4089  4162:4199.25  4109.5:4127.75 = -0.010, 12.8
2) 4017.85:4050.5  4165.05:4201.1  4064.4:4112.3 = 0.094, 13.2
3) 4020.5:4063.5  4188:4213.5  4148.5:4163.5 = -0.029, 13.1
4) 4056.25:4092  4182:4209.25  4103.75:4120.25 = 0.016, 12.7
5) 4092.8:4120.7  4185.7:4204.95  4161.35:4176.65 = -0.057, 12.6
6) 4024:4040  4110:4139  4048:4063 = 0.042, 13.1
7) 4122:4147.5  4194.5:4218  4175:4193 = -0.014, 13.2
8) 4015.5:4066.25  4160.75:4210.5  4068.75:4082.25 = 0.029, 13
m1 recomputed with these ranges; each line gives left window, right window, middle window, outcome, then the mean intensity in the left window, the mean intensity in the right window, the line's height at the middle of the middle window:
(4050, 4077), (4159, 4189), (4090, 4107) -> 2.3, 12.4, 13.3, 12.7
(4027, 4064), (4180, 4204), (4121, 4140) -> 0.1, 12.8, 13.1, 12.9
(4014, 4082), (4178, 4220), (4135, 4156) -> -0.2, 12.9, 13.3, 13.2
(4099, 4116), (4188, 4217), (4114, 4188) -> -4.2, 11.7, 13.3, 12.5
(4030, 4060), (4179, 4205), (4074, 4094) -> -0.1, 12.8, 13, 12.8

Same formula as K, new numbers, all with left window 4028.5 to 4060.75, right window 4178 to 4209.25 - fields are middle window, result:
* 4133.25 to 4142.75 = 0.0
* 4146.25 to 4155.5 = -0.3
